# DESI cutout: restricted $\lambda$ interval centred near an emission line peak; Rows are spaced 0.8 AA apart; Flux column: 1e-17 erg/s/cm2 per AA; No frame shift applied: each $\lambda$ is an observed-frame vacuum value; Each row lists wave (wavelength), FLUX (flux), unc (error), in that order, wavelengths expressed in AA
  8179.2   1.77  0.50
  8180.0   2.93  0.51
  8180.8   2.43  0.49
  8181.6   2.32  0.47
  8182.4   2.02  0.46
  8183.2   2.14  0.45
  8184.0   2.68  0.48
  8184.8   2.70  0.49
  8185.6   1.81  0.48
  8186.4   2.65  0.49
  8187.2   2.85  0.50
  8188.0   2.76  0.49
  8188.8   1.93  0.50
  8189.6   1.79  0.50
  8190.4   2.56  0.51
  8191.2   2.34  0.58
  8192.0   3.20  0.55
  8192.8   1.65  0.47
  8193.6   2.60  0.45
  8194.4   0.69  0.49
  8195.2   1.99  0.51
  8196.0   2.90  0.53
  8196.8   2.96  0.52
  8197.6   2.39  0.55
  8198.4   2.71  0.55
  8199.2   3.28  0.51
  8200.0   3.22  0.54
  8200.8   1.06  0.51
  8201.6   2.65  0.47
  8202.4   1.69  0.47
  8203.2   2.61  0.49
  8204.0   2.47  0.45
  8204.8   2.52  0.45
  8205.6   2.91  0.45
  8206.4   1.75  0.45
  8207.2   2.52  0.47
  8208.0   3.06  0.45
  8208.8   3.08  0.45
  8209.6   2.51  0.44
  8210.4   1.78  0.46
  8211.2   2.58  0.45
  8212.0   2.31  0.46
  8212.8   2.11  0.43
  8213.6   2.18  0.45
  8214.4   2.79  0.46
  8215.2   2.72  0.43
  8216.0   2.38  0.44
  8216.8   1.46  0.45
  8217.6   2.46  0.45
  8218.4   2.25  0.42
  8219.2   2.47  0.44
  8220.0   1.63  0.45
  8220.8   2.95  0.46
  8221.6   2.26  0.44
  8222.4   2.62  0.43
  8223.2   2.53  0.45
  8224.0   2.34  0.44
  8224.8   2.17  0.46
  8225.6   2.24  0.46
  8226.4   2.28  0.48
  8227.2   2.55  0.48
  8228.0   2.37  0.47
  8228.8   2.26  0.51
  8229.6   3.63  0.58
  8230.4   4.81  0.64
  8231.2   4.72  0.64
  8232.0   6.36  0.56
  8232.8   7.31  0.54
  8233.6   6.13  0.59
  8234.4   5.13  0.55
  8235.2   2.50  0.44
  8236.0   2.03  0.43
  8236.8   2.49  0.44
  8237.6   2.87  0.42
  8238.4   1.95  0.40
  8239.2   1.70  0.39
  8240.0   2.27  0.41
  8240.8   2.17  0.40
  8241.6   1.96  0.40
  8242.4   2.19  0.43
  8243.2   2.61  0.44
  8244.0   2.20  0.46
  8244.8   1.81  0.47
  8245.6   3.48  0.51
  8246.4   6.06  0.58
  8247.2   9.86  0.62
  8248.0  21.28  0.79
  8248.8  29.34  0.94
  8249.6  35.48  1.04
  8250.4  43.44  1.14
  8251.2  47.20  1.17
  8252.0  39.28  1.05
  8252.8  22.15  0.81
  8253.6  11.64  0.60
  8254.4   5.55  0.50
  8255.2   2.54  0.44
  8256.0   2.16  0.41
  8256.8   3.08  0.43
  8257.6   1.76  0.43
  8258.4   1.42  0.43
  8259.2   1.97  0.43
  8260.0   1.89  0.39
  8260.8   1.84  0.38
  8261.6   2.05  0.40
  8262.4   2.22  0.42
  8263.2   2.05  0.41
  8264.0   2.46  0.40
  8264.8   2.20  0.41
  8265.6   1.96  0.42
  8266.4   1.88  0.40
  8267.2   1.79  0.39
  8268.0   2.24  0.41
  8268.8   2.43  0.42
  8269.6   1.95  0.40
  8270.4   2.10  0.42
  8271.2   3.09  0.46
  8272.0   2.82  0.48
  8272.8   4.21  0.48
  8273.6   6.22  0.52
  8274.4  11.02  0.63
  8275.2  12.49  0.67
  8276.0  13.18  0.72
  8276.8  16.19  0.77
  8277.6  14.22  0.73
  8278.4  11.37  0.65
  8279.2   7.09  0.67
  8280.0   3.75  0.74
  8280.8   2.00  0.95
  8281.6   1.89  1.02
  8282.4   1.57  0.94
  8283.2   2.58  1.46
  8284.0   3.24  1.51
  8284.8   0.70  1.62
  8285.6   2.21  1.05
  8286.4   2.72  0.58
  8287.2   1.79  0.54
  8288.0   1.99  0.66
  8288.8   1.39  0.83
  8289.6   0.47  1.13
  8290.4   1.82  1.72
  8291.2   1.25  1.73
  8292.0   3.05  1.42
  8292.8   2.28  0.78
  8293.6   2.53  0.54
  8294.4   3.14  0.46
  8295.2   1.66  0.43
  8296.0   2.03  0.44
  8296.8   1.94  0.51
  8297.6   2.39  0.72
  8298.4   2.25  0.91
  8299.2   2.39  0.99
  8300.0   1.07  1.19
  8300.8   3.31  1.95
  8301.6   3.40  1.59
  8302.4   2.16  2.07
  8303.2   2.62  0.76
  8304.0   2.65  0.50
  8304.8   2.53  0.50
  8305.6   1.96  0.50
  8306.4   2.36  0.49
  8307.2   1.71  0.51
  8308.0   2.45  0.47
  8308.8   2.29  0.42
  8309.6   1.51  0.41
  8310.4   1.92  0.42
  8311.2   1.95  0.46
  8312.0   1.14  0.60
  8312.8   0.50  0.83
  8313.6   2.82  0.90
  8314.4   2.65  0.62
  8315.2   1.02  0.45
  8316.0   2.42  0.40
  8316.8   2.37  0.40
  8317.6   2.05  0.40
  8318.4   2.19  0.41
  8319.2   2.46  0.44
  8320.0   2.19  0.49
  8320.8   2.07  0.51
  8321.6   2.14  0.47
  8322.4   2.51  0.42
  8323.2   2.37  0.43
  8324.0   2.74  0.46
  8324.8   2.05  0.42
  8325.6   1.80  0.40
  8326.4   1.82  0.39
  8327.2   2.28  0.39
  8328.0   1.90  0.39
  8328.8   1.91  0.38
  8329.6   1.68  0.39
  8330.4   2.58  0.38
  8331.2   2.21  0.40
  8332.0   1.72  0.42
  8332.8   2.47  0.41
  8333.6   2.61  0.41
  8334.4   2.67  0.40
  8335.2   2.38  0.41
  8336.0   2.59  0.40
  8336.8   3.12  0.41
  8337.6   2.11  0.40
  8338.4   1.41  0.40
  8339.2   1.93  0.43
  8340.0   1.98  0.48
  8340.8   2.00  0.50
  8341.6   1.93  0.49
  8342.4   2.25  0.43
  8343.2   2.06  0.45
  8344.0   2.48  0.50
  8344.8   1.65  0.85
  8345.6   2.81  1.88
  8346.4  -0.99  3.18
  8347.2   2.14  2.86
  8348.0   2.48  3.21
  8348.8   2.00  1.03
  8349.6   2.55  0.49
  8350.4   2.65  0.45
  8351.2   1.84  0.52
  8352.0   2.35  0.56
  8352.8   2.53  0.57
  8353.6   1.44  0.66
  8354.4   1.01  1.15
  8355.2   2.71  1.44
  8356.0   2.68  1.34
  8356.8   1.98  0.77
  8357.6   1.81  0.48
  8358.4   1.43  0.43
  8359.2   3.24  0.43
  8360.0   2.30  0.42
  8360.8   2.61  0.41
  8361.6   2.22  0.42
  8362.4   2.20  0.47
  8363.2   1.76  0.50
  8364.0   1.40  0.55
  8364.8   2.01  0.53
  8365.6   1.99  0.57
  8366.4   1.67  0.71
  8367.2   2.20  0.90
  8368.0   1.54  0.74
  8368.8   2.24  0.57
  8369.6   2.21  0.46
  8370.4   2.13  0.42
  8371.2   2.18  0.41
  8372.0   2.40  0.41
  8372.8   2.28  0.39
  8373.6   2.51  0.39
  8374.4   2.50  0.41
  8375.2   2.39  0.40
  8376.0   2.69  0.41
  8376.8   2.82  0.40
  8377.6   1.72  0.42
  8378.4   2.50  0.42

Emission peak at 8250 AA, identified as H-alpha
